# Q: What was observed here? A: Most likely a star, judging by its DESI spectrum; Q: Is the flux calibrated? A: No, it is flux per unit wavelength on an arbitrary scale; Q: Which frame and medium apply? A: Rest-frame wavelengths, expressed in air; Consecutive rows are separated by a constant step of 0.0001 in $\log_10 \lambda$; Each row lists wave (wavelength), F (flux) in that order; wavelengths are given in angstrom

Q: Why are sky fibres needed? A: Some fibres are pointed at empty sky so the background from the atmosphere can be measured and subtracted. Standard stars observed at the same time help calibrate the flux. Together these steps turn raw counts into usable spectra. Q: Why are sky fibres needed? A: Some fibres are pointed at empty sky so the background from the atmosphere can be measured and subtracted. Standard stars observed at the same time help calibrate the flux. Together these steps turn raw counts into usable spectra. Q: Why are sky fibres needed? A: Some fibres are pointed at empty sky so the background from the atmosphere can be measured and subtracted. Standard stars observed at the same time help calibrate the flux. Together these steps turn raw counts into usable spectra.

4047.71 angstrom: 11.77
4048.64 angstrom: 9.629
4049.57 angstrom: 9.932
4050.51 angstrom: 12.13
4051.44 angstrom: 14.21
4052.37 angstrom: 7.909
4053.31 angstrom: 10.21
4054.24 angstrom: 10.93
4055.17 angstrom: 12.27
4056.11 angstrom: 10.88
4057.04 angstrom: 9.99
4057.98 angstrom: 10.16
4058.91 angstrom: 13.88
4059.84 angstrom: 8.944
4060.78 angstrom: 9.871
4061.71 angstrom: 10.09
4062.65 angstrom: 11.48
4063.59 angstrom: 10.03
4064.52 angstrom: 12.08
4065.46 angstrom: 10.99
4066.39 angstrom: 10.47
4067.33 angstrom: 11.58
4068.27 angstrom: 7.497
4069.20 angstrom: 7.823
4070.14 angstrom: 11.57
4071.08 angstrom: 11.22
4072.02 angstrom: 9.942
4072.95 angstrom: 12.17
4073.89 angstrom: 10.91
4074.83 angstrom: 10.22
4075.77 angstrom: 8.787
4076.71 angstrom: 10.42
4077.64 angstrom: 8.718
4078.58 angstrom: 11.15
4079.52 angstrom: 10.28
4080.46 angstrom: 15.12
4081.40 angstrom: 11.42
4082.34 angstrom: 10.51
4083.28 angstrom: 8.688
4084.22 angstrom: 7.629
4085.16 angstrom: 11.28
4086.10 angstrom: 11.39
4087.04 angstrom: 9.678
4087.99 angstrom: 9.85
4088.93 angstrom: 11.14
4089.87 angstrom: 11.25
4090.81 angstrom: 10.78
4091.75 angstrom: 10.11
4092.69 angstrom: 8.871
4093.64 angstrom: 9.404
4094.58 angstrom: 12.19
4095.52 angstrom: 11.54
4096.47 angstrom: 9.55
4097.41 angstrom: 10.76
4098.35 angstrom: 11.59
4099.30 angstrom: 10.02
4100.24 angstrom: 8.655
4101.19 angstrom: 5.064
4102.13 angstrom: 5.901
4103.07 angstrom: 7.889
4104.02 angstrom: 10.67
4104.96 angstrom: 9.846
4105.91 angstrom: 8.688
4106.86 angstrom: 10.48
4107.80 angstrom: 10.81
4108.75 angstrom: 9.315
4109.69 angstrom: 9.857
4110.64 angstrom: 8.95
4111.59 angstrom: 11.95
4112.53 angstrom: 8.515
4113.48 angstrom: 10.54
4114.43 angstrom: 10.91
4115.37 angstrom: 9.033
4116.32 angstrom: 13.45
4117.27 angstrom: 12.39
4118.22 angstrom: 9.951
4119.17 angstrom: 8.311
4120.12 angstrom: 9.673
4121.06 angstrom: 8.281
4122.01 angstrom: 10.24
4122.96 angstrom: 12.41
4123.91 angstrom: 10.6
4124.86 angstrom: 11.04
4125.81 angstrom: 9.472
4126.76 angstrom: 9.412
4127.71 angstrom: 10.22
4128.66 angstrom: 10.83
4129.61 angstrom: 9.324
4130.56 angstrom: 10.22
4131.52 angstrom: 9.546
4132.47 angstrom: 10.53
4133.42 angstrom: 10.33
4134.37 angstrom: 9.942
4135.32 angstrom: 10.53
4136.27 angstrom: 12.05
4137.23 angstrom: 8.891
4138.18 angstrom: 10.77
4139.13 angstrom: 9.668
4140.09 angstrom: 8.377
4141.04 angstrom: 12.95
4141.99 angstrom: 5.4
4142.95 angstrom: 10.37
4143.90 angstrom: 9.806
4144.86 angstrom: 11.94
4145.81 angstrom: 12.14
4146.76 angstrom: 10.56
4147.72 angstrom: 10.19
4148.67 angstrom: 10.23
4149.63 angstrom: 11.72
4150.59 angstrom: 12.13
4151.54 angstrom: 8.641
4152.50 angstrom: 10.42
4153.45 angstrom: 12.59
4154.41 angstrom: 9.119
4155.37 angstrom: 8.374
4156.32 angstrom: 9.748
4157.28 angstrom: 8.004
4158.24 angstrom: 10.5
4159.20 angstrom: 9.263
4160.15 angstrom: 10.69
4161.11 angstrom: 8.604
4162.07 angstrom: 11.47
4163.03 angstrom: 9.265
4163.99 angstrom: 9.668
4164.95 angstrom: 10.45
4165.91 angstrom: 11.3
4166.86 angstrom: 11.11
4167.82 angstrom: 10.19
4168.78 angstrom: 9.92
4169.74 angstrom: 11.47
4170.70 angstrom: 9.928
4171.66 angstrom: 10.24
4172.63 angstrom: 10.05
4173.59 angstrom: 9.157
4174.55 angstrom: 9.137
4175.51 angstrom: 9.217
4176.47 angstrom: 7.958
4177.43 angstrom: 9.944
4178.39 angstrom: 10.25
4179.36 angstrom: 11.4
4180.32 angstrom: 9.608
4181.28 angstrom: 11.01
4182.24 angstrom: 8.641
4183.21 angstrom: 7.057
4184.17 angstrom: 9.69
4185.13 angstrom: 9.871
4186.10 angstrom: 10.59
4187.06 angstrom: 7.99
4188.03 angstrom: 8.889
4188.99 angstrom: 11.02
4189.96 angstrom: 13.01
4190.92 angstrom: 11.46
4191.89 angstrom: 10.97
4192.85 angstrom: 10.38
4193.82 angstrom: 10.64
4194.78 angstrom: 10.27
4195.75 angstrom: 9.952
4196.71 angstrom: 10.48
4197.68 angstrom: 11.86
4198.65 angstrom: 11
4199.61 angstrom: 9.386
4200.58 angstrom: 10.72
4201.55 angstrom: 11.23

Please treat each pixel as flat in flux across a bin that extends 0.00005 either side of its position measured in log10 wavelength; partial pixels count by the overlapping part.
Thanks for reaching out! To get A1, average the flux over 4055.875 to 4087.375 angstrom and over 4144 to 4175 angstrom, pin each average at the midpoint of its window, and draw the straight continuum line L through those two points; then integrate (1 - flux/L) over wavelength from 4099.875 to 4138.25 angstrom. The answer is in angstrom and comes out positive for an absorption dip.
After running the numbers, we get 1.77 angstrom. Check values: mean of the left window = 10.5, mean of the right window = 10.3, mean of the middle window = 9.89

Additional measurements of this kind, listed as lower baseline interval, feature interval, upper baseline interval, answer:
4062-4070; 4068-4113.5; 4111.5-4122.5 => 1.1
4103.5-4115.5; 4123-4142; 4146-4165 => -0.2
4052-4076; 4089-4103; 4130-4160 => 0.9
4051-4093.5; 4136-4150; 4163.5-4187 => -0.3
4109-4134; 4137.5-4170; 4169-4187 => -0.9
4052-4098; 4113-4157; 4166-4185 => -0.8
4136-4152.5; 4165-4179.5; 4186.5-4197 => 0.5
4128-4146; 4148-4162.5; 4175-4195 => 0.0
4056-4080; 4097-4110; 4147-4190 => 1.3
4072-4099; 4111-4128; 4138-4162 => -0.1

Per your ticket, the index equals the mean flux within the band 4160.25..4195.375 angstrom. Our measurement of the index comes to 10.1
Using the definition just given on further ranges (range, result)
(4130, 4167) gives 10.2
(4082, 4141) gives 10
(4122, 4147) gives 10.3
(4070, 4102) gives 10.3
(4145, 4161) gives 10.3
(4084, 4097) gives 10.4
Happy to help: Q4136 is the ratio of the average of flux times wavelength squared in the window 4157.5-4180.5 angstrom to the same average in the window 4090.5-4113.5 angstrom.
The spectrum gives 1.1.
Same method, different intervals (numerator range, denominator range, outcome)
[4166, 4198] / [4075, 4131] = 1.04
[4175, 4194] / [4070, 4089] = 0.99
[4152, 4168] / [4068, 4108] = 1.04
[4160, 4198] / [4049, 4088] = 1.01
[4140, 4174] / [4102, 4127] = 1.04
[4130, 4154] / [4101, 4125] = 1.07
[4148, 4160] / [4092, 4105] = 1.10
